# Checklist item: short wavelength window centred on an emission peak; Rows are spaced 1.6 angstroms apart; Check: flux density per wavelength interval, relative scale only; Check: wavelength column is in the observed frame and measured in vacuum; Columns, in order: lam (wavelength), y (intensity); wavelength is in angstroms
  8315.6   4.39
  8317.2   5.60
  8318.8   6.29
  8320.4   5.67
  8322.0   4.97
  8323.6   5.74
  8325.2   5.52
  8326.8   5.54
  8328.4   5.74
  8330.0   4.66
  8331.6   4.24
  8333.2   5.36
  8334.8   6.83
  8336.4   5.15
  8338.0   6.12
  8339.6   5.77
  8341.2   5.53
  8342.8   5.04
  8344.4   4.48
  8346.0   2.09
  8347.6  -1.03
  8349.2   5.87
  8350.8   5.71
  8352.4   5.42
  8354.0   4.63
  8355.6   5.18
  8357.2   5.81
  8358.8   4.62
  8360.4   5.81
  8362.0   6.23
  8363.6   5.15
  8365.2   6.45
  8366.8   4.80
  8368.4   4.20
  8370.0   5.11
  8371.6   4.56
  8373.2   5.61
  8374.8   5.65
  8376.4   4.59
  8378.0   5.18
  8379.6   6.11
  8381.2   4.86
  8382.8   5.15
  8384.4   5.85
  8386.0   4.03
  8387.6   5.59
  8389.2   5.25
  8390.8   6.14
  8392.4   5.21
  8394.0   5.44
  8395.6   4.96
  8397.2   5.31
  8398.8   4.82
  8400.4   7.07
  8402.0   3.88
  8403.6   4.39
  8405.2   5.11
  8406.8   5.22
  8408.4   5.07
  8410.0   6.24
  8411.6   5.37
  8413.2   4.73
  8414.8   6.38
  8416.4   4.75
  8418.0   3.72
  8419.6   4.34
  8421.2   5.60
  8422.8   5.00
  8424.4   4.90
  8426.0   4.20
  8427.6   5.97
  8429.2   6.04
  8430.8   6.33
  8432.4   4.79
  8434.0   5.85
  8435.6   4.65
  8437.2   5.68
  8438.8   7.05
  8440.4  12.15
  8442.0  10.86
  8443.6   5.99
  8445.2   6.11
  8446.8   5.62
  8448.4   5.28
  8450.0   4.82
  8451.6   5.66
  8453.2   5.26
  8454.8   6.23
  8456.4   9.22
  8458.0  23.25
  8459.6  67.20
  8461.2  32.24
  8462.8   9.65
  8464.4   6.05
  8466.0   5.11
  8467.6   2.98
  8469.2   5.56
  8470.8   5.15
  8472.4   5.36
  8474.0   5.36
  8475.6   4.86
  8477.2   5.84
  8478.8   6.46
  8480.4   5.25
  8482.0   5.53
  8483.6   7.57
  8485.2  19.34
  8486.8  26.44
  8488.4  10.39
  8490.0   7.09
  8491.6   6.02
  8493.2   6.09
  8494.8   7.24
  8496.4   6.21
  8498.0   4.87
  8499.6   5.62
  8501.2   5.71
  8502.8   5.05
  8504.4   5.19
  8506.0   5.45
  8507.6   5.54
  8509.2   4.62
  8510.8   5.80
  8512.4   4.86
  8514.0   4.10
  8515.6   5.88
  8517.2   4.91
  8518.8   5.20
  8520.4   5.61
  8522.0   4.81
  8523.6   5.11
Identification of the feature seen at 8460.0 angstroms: H-alpha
